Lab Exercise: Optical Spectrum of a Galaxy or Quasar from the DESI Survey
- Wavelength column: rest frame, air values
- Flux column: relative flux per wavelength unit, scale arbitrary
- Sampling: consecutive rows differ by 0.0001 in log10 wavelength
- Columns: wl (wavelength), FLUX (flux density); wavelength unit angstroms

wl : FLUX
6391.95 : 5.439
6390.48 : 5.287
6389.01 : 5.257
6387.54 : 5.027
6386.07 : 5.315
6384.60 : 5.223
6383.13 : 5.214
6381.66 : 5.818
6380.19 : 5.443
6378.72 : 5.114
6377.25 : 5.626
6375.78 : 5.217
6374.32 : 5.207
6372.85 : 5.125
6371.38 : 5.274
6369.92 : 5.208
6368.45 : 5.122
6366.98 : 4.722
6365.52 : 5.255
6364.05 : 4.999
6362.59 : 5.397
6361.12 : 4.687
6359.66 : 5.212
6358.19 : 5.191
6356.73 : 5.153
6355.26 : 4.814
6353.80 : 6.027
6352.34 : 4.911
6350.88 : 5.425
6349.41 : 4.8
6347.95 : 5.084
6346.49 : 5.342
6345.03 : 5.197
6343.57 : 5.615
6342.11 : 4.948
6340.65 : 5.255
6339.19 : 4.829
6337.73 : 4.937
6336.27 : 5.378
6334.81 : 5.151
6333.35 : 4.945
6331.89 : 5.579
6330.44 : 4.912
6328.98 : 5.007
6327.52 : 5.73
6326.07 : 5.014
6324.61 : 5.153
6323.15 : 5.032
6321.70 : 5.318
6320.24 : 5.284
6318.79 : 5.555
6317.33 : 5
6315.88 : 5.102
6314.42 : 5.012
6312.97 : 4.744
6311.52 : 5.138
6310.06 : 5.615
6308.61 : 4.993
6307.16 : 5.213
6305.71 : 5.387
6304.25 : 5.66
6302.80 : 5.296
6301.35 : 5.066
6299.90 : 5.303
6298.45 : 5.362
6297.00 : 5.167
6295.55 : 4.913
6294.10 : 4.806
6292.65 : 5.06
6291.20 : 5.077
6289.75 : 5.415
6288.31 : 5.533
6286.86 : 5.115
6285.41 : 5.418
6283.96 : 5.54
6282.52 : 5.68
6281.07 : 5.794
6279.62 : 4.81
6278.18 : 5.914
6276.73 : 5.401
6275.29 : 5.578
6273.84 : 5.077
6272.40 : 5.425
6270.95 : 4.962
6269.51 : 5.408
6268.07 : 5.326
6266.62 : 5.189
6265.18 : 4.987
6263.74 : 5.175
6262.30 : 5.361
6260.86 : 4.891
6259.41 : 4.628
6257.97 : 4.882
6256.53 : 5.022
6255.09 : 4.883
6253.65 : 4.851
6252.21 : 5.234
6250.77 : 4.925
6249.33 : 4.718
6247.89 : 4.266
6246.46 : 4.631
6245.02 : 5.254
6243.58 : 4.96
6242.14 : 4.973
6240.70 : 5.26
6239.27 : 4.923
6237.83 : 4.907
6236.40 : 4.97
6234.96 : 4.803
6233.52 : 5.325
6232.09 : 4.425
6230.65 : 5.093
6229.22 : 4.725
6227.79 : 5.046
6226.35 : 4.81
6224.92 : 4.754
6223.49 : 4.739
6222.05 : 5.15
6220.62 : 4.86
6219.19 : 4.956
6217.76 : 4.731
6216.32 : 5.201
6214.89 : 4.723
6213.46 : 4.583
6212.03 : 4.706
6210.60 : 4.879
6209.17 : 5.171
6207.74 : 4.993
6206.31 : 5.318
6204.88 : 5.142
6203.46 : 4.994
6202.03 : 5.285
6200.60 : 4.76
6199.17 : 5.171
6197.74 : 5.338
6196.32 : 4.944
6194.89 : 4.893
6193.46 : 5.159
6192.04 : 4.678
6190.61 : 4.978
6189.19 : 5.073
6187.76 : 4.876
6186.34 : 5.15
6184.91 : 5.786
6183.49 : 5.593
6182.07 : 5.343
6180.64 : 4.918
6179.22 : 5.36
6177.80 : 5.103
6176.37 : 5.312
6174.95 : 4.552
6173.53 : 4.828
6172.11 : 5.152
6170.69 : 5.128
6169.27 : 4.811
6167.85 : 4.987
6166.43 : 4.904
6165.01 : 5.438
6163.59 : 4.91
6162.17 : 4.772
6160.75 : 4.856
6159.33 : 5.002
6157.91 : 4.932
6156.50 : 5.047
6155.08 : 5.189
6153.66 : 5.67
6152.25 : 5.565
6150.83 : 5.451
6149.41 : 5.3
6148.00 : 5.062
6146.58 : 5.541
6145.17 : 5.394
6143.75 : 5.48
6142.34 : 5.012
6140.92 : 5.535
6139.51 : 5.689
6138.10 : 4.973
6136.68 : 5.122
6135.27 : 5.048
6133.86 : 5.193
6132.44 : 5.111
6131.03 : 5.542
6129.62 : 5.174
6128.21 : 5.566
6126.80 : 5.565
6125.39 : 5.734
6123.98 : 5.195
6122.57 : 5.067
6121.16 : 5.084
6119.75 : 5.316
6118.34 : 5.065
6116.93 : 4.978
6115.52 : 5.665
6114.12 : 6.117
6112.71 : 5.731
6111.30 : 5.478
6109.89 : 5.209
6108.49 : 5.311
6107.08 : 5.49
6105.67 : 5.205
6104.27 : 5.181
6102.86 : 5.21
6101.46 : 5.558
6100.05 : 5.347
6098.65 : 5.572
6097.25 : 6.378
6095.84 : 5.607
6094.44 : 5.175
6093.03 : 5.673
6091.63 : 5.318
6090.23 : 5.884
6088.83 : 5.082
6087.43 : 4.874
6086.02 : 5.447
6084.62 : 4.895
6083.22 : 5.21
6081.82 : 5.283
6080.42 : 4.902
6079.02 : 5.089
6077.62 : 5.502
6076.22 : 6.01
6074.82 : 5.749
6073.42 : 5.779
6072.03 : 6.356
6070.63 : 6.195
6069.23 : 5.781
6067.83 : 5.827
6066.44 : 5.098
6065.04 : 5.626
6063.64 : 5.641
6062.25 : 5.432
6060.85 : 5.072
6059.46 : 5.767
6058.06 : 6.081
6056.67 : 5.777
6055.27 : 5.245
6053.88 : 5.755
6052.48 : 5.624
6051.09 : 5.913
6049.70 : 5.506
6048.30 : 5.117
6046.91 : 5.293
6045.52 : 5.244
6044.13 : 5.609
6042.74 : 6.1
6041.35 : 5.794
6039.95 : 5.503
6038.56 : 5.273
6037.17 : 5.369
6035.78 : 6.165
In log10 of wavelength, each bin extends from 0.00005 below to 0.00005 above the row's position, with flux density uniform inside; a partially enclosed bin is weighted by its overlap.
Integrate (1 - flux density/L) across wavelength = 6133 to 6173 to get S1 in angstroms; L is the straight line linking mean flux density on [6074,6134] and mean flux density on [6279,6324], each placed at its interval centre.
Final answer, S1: 1.3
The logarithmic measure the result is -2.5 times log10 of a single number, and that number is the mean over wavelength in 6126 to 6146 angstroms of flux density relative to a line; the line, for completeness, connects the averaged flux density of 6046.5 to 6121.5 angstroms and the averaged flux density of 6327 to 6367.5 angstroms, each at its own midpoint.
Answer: 0.02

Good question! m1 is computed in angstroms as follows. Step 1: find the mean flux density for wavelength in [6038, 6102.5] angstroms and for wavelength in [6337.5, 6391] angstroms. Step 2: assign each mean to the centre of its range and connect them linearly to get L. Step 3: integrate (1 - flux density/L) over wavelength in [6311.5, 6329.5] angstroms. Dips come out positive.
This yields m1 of 0.3 angstroms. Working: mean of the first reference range 5.54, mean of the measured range 5.16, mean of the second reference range 5.2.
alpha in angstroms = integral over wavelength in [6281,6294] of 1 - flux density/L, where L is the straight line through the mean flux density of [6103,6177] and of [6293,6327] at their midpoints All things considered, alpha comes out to -0.4 angstroms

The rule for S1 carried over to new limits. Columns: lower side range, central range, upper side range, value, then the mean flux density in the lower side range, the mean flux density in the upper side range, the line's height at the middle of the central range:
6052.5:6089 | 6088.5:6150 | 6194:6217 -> -0.6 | 5.53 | 5.01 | 5.34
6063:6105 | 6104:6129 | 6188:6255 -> -0.1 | 5.51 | 4.94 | 5.37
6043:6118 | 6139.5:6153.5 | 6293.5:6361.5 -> 0.1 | 5.51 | 5.18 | 5.42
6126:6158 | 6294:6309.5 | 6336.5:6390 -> 0.0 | 5.32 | 5.2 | 5.23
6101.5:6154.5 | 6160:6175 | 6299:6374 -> 1.0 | 5.35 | 5.18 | 5.32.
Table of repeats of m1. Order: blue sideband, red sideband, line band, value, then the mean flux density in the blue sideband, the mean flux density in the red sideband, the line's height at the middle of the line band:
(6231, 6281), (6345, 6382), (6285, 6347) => -0.8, 5.05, 5.2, 5.13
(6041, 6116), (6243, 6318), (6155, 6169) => 1.0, 5.53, 5.16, 5.38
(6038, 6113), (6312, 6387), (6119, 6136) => 0.5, 5.51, 5.19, 5.45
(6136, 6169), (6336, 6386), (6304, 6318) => 0.1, 5.2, 5.2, 5.2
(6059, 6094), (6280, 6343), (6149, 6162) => 0.5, 5.5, 5.22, 5.4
